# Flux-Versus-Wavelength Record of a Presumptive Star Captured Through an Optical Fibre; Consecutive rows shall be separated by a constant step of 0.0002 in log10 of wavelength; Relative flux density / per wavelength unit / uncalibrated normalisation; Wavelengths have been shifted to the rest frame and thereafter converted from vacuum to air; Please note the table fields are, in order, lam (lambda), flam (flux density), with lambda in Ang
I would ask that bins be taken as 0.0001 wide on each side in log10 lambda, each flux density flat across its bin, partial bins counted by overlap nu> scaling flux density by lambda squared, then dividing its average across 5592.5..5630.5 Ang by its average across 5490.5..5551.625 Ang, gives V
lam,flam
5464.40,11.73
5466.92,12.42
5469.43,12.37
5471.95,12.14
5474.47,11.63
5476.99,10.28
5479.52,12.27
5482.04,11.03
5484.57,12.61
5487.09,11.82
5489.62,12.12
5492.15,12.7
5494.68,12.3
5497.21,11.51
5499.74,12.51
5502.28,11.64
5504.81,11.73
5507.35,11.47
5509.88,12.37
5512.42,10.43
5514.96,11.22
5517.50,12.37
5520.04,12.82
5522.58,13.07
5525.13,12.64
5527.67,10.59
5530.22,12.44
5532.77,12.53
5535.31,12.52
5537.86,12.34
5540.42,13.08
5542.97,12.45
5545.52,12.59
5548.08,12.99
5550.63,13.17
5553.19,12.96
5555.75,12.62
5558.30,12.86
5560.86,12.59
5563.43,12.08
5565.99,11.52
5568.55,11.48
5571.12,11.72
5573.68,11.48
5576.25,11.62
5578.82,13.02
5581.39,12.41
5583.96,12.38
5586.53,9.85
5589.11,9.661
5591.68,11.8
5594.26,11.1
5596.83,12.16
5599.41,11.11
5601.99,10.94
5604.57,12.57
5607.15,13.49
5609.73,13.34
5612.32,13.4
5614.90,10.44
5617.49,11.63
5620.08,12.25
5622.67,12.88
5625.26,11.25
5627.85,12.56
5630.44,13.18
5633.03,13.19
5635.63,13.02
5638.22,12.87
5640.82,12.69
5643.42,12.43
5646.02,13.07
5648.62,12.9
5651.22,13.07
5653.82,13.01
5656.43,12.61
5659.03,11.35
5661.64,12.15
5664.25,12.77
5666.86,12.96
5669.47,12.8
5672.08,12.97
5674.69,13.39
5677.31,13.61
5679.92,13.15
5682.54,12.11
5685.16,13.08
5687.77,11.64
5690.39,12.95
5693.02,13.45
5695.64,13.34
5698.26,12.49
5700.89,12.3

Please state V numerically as 1.02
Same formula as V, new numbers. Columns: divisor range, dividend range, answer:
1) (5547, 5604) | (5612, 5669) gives 1.08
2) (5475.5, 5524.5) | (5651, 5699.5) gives 1.14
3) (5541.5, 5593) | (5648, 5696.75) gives 1.10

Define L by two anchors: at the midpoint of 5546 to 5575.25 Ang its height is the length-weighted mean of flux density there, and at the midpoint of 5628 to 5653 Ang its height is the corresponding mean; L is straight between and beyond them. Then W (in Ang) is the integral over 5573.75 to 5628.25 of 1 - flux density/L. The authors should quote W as 3.2 Ang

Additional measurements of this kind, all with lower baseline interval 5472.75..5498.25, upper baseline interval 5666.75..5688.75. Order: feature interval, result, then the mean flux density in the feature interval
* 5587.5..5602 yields 1.5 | 11.1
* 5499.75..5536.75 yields 0.0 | 12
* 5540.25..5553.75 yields -0.8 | 12.9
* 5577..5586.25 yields 0.1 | 12.2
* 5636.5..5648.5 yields -0.1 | 12.8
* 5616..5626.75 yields 0.5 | 12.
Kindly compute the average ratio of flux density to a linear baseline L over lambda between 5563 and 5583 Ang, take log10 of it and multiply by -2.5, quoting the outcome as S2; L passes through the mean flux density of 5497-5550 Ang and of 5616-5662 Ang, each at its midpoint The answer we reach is 0.038 mag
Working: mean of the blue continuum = 12.2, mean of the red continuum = 12.6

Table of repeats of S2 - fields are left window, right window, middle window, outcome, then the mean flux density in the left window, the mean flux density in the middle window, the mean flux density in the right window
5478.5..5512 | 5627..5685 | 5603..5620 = 0.01 mag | 12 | 12.4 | 12.8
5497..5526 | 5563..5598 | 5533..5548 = -0.07 mag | 12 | 12.6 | 11.6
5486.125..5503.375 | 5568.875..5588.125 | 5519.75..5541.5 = -0.04 mag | 12.1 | 12.4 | 11.7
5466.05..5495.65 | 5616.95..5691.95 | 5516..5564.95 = -0.03 mag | 12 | 12.6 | 12.7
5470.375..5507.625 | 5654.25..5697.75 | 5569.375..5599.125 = 0.07 mag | 11.9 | 11.5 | 12.8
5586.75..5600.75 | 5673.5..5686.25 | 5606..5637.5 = -0.08 mag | 11.1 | 12.6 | 13.1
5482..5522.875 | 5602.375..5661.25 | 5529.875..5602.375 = 0.02 mag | 12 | 12.1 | 12.6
